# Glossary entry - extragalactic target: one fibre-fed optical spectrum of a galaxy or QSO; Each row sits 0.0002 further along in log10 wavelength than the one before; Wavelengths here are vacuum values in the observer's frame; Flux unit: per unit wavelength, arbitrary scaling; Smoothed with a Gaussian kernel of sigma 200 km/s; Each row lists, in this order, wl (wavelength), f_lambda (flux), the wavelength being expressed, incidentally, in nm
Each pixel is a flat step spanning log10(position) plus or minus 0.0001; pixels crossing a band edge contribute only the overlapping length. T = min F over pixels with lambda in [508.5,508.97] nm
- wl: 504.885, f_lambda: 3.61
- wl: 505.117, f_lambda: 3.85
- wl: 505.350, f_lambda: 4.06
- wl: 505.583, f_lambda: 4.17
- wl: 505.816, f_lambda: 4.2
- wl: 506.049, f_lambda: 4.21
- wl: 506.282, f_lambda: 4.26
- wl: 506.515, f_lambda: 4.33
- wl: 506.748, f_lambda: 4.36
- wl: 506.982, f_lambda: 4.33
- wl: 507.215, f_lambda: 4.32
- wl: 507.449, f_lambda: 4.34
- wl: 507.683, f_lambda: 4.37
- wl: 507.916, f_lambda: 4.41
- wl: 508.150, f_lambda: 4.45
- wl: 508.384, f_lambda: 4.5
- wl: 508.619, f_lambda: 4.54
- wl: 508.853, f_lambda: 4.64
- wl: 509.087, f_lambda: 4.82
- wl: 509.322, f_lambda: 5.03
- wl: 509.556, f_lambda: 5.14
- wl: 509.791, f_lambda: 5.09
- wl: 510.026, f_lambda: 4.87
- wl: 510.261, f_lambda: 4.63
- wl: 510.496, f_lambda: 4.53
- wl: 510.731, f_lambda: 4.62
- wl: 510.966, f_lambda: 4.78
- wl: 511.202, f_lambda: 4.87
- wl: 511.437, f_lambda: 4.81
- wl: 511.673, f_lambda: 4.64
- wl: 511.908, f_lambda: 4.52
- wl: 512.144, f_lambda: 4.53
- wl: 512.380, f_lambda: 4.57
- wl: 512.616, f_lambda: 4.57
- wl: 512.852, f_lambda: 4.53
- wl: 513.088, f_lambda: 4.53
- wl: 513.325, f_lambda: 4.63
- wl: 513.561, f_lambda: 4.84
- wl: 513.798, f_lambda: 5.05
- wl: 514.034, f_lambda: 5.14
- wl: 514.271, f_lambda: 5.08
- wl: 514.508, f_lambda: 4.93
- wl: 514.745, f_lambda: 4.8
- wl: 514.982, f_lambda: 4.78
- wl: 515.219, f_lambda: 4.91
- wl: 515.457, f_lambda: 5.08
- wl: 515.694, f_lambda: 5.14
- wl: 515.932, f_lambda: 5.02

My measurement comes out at 4.54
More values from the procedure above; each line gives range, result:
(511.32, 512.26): 4.52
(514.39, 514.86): 4.8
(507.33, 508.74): 4.34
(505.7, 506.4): 4.2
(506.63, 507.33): 4.32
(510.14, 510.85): 4.53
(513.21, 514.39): 4.63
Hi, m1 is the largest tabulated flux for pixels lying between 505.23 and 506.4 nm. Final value 4.26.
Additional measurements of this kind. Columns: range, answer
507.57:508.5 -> 4.5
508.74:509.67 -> 5.14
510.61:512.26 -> 4.87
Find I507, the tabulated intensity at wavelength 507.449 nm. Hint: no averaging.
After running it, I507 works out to 4.34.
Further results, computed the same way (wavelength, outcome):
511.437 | 4.81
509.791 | 5.09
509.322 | 5.03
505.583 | 4.17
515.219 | 4.91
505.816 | 4.2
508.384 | 4.5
